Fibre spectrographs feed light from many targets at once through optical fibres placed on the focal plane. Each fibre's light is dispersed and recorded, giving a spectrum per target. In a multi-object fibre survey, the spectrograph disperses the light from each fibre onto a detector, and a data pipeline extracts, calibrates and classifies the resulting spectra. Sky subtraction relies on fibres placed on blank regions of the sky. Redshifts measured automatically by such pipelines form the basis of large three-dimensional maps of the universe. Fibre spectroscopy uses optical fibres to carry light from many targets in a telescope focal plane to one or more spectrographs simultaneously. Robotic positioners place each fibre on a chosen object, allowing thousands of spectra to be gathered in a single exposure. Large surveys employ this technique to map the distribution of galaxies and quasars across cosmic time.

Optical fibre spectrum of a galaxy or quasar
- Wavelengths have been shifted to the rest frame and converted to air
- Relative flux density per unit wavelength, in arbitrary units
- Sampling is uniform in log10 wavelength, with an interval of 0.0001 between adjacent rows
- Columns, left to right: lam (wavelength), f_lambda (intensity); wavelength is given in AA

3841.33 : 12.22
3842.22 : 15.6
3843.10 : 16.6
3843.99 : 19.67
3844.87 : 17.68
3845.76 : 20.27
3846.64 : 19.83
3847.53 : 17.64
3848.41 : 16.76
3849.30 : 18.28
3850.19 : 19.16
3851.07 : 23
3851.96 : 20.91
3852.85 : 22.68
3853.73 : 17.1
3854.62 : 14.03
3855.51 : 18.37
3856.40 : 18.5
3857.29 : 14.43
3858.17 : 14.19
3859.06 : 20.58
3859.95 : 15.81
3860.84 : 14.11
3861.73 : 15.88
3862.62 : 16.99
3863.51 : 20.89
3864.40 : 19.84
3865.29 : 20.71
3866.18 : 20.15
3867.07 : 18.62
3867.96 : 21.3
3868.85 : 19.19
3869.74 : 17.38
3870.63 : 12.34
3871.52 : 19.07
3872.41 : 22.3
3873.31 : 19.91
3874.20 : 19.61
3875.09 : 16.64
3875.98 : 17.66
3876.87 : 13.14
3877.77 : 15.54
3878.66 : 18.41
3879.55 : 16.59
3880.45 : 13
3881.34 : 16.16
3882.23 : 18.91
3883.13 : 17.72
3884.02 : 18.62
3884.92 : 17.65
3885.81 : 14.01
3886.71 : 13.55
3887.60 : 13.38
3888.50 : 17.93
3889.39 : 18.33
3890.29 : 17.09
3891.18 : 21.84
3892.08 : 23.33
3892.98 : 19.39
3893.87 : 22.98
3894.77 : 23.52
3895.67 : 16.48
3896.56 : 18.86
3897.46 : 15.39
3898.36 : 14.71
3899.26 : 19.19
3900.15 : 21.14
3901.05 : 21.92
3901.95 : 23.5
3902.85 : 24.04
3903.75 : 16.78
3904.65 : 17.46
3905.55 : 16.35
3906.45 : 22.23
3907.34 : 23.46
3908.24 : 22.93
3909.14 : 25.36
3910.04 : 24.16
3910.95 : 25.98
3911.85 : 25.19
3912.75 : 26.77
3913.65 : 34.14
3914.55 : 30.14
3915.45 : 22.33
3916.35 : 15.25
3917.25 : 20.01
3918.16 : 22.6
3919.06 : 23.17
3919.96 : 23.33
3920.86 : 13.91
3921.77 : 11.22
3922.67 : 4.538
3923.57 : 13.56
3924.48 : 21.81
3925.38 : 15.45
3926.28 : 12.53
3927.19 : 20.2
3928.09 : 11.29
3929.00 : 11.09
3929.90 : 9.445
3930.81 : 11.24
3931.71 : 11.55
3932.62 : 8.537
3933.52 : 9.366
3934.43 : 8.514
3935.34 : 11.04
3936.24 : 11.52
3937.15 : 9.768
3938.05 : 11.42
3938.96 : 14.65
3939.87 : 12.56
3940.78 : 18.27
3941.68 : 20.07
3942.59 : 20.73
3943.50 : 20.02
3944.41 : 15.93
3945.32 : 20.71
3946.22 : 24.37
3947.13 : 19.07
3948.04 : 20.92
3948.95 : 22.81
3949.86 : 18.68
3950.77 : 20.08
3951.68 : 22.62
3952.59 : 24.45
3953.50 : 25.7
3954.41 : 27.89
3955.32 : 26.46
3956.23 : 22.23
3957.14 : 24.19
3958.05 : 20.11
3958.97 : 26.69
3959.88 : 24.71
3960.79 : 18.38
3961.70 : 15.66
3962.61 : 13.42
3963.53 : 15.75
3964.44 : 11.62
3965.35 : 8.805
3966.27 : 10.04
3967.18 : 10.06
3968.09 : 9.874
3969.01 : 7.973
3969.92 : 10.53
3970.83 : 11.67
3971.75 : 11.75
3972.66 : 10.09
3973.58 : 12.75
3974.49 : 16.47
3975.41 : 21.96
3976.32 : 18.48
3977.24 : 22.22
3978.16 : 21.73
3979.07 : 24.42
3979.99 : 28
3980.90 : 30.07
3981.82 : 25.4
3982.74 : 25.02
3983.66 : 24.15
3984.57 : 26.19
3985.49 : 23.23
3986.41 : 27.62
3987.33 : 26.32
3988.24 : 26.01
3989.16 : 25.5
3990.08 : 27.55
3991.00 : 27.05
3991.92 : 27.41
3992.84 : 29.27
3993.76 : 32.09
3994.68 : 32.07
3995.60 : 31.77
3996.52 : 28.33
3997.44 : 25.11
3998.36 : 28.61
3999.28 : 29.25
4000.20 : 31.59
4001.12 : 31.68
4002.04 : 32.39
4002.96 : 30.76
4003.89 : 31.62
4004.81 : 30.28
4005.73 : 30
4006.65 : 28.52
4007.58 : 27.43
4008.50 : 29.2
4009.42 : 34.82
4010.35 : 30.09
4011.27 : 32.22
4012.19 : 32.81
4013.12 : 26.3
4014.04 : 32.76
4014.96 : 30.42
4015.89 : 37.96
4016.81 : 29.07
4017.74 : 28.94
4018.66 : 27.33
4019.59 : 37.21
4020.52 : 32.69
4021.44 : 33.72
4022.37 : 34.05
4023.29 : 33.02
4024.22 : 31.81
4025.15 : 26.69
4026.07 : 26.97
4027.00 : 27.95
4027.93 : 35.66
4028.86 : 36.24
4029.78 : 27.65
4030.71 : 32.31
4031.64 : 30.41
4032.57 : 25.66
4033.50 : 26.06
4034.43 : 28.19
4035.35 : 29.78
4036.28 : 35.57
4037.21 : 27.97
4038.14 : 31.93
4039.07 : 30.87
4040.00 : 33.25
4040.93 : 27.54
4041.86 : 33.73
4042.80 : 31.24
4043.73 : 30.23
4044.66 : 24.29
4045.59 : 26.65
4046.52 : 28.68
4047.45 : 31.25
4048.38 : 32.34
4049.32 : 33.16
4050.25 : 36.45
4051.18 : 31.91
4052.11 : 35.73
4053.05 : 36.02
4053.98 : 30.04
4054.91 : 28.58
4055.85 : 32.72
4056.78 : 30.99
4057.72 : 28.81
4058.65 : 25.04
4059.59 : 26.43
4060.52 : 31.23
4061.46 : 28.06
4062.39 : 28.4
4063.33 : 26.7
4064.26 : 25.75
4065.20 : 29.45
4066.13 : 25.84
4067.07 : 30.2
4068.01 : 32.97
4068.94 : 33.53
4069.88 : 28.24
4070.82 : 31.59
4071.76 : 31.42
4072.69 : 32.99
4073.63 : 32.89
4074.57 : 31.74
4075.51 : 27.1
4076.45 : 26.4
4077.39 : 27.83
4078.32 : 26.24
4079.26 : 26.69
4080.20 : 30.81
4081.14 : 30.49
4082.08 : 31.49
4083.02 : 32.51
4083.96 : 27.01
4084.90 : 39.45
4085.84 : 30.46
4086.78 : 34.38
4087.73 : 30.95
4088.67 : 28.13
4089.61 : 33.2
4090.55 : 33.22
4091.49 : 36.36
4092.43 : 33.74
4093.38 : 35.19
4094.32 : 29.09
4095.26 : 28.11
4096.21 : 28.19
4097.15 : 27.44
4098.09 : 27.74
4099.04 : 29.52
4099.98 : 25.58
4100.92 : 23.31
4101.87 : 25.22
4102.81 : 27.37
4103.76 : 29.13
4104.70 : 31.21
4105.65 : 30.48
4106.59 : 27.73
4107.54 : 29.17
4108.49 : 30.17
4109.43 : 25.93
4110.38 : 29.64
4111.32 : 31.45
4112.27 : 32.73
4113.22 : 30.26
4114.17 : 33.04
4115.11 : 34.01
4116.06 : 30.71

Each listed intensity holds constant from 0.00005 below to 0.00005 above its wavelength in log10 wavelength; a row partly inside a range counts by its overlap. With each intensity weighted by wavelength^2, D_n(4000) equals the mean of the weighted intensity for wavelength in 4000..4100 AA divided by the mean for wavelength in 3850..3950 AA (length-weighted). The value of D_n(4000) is 1.83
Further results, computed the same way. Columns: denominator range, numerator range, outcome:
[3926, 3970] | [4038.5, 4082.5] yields 1.93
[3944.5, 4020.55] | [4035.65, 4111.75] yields 1.30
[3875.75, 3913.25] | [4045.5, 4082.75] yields 1.69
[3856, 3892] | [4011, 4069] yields 1.90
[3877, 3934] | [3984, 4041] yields 1.73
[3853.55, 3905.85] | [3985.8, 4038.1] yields 1.79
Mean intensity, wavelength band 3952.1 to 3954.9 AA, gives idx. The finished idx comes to 26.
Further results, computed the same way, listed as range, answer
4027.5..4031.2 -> 32.9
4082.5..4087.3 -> 32.7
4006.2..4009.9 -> 29.9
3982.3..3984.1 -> 24.5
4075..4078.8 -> 27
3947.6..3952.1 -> 21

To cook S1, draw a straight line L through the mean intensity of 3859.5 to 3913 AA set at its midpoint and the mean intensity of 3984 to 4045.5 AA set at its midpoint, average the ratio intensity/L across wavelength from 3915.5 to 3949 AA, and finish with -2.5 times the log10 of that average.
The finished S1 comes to 0.43 mag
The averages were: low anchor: 19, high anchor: 30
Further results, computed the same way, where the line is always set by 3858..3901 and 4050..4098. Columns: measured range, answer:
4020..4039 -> -0.116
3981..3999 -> -0.094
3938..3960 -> 0.068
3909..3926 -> -0.025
